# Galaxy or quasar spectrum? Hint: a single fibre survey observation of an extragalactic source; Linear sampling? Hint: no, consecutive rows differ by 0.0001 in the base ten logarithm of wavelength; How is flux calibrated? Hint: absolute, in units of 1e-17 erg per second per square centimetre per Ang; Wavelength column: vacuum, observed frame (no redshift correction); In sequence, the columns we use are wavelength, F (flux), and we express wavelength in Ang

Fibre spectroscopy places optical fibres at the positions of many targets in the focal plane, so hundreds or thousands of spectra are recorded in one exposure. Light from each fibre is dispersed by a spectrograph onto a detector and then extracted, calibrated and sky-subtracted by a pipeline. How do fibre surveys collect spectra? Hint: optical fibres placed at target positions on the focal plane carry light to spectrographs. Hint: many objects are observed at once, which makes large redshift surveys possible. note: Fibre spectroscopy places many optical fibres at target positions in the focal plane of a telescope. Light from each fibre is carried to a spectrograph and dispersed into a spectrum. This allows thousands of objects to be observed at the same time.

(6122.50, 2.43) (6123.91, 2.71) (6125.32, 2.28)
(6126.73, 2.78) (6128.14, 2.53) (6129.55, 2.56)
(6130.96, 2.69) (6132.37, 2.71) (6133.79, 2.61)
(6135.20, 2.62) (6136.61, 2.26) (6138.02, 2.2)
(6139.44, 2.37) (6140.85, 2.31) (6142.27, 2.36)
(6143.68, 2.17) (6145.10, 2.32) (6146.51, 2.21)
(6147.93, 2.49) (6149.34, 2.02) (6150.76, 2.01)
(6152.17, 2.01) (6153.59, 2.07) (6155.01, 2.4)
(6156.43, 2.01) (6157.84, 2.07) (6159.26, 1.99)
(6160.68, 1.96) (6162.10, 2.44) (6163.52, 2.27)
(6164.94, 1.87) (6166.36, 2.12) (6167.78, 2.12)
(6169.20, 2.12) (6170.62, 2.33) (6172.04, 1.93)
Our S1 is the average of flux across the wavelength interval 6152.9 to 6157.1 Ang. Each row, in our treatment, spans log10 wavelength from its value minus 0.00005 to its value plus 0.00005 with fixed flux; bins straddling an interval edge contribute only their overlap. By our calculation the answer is 2.16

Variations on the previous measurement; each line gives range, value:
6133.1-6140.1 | 2.41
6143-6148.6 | 2.29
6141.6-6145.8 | 2.28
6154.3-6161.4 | 2.09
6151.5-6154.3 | 2.04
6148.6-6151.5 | 2.03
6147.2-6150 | 2.26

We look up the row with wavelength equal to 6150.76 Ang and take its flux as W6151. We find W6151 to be 2.01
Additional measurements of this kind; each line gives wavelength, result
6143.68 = 2.17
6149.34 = 2.02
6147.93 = 2.49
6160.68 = 1.96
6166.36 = 2.12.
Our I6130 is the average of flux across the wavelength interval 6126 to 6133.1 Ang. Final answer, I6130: 2.65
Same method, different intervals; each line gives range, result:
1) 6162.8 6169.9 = 2.1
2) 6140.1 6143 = 2.34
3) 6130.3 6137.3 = 2.58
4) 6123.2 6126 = 2.5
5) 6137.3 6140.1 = 2.28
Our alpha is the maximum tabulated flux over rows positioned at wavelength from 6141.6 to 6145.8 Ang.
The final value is 2.36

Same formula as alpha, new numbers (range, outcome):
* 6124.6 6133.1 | 2.78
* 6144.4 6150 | 2.49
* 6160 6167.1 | 2.44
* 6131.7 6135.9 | 2.71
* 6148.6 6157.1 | 2.4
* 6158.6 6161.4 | 1.99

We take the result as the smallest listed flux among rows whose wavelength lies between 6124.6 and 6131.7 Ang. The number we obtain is 2.28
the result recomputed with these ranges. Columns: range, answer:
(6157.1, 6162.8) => 1.96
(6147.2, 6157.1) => 2.01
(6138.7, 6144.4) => 2.17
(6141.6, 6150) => 2.02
